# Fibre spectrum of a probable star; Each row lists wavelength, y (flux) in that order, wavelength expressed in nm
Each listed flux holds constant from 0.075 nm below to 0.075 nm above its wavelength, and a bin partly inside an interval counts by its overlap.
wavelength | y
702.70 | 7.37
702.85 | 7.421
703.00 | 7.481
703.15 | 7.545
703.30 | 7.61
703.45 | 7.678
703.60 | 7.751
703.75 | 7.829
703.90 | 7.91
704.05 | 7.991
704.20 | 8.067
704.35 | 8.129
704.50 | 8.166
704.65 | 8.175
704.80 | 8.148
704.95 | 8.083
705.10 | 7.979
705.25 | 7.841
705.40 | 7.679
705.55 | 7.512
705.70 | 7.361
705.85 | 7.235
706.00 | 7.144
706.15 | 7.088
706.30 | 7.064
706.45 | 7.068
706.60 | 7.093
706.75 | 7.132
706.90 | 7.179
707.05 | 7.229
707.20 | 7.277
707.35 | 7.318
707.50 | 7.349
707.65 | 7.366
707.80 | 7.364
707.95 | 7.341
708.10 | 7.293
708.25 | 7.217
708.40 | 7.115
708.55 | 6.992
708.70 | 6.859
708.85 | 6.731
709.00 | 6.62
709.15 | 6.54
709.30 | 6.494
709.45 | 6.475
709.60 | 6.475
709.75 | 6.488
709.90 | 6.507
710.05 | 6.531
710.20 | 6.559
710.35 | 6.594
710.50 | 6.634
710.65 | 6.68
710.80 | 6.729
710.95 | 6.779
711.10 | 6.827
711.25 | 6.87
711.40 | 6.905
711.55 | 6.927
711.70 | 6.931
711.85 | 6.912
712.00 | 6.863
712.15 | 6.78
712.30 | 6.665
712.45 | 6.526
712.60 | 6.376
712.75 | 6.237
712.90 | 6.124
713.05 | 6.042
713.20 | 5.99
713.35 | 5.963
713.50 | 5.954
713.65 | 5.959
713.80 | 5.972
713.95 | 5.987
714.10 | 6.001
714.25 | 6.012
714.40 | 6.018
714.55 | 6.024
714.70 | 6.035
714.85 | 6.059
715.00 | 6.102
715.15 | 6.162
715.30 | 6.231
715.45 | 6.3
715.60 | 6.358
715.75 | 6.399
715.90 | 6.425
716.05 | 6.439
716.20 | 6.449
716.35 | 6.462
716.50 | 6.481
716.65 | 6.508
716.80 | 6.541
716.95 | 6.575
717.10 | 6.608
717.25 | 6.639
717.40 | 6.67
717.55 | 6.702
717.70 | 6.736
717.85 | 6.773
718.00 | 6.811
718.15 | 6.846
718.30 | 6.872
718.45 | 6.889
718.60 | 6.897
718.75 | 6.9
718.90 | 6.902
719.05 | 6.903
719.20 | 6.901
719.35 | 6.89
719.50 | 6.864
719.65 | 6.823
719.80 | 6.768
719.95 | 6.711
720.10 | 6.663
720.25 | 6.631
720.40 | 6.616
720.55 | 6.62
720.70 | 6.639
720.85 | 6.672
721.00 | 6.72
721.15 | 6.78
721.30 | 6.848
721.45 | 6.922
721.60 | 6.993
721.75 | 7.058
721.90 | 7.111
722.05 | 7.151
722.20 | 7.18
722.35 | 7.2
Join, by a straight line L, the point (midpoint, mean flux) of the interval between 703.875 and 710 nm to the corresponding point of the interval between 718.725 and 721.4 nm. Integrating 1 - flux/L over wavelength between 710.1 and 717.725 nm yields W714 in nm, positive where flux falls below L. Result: 0.64 nm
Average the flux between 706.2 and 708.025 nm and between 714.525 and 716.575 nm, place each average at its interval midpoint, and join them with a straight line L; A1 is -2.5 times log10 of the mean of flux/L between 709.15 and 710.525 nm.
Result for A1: 0.06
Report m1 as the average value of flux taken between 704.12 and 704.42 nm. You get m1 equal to 8.1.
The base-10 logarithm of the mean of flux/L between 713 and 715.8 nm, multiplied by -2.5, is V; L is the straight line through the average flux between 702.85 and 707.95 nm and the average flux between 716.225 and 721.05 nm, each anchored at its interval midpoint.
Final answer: 0.15 mag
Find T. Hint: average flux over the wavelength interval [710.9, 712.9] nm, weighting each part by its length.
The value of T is 6.71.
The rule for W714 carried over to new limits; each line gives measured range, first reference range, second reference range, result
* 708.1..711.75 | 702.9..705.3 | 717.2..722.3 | 0.37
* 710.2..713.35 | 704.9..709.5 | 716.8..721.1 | 0.19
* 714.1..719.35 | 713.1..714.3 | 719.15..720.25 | -0.10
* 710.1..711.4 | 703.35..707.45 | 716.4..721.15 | 0.10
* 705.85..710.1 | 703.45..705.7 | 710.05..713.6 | 0.17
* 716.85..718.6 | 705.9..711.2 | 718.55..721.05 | 0.01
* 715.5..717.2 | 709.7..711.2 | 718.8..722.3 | 0.07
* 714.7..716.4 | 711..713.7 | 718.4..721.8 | 0.09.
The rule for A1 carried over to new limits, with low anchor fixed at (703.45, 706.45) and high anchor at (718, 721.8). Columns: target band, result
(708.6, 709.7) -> 0.13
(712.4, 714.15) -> 0.18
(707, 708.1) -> 0.04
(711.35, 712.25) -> 0.07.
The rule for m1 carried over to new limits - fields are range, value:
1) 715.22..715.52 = 6.26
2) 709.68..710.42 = 6.54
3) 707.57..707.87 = 7.36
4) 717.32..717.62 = 6.68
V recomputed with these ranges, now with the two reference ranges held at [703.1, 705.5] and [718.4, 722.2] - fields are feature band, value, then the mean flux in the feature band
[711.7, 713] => 0.13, 6.57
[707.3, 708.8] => 0.07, 7.21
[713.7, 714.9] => 0.20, 6.01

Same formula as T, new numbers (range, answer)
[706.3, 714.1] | 6.72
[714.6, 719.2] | 6.56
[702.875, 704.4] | 7.78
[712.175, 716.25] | 6.18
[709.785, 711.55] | 6.7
